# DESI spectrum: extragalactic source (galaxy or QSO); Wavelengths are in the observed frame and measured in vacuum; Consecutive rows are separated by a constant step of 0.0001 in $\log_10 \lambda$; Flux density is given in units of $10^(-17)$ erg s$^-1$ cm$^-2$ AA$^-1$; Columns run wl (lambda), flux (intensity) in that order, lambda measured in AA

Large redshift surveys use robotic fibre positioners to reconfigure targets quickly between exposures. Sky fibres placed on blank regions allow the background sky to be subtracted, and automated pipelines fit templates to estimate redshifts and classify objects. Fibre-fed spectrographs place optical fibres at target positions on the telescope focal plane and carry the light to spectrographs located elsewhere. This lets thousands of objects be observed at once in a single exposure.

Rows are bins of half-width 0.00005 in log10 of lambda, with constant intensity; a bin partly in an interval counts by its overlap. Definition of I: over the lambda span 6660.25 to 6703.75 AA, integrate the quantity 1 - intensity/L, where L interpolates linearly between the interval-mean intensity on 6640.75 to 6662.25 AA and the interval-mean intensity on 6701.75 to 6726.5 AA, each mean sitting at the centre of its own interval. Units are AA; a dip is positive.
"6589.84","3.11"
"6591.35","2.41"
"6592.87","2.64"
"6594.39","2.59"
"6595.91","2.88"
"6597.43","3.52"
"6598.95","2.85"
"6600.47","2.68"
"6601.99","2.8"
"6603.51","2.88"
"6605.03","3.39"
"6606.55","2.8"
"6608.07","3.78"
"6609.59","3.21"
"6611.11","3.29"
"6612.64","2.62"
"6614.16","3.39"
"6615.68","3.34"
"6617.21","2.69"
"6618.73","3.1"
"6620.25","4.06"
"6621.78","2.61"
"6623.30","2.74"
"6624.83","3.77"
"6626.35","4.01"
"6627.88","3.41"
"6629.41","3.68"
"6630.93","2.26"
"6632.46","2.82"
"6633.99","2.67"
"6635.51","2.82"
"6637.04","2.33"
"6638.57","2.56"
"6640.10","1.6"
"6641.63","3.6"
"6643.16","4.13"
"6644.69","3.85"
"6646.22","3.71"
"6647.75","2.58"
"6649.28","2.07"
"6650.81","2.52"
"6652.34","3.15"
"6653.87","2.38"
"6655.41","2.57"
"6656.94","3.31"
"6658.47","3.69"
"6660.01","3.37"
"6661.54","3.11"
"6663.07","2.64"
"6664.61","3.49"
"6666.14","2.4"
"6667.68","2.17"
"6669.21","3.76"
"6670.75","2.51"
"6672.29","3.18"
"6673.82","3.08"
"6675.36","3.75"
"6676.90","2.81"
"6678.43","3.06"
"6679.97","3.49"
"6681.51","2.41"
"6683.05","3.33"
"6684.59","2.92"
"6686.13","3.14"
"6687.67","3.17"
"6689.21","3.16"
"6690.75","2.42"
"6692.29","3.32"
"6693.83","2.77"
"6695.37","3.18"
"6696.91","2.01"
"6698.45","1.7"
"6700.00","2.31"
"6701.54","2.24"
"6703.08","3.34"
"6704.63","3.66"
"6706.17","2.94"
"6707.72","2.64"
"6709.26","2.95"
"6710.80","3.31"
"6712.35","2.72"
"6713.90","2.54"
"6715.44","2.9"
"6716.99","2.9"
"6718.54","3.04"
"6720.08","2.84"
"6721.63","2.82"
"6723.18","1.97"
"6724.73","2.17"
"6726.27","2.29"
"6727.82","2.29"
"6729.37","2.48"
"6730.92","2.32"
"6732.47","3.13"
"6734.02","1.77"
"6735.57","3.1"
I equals 1.3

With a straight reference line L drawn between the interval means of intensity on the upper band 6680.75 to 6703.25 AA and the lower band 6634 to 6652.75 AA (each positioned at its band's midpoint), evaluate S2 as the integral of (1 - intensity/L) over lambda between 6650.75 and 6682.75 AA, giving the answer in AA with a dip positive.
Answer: -2.1 AA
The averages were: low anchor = 2.9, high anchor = 2.75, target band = 3.01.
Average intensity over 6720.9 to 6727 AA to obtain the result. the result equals 2.31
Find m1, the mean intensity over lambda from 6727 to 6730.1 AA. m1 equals 2.38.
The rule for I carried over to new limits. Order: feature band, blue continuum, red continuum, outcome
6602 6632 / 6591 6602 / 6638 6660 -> -3.29 AA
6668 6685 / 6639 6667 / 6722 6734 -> -1.81 AA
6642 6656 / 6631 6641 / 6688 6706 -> -2.73 AA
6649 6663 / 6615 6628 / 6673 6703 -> 0.68 AA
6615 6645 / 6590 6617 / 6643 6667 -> -0.75 AA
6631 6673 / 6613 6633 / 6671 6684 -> 3.24 AA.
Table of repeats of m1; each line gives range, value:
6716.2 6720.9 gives 2.92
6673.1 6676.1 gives 3.41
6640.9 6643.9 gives 3.87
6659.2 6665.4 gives 3.15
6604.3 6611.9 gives 3.29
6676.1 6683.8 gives 3.02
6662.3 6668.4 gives 2.68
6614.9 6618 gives 3.02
